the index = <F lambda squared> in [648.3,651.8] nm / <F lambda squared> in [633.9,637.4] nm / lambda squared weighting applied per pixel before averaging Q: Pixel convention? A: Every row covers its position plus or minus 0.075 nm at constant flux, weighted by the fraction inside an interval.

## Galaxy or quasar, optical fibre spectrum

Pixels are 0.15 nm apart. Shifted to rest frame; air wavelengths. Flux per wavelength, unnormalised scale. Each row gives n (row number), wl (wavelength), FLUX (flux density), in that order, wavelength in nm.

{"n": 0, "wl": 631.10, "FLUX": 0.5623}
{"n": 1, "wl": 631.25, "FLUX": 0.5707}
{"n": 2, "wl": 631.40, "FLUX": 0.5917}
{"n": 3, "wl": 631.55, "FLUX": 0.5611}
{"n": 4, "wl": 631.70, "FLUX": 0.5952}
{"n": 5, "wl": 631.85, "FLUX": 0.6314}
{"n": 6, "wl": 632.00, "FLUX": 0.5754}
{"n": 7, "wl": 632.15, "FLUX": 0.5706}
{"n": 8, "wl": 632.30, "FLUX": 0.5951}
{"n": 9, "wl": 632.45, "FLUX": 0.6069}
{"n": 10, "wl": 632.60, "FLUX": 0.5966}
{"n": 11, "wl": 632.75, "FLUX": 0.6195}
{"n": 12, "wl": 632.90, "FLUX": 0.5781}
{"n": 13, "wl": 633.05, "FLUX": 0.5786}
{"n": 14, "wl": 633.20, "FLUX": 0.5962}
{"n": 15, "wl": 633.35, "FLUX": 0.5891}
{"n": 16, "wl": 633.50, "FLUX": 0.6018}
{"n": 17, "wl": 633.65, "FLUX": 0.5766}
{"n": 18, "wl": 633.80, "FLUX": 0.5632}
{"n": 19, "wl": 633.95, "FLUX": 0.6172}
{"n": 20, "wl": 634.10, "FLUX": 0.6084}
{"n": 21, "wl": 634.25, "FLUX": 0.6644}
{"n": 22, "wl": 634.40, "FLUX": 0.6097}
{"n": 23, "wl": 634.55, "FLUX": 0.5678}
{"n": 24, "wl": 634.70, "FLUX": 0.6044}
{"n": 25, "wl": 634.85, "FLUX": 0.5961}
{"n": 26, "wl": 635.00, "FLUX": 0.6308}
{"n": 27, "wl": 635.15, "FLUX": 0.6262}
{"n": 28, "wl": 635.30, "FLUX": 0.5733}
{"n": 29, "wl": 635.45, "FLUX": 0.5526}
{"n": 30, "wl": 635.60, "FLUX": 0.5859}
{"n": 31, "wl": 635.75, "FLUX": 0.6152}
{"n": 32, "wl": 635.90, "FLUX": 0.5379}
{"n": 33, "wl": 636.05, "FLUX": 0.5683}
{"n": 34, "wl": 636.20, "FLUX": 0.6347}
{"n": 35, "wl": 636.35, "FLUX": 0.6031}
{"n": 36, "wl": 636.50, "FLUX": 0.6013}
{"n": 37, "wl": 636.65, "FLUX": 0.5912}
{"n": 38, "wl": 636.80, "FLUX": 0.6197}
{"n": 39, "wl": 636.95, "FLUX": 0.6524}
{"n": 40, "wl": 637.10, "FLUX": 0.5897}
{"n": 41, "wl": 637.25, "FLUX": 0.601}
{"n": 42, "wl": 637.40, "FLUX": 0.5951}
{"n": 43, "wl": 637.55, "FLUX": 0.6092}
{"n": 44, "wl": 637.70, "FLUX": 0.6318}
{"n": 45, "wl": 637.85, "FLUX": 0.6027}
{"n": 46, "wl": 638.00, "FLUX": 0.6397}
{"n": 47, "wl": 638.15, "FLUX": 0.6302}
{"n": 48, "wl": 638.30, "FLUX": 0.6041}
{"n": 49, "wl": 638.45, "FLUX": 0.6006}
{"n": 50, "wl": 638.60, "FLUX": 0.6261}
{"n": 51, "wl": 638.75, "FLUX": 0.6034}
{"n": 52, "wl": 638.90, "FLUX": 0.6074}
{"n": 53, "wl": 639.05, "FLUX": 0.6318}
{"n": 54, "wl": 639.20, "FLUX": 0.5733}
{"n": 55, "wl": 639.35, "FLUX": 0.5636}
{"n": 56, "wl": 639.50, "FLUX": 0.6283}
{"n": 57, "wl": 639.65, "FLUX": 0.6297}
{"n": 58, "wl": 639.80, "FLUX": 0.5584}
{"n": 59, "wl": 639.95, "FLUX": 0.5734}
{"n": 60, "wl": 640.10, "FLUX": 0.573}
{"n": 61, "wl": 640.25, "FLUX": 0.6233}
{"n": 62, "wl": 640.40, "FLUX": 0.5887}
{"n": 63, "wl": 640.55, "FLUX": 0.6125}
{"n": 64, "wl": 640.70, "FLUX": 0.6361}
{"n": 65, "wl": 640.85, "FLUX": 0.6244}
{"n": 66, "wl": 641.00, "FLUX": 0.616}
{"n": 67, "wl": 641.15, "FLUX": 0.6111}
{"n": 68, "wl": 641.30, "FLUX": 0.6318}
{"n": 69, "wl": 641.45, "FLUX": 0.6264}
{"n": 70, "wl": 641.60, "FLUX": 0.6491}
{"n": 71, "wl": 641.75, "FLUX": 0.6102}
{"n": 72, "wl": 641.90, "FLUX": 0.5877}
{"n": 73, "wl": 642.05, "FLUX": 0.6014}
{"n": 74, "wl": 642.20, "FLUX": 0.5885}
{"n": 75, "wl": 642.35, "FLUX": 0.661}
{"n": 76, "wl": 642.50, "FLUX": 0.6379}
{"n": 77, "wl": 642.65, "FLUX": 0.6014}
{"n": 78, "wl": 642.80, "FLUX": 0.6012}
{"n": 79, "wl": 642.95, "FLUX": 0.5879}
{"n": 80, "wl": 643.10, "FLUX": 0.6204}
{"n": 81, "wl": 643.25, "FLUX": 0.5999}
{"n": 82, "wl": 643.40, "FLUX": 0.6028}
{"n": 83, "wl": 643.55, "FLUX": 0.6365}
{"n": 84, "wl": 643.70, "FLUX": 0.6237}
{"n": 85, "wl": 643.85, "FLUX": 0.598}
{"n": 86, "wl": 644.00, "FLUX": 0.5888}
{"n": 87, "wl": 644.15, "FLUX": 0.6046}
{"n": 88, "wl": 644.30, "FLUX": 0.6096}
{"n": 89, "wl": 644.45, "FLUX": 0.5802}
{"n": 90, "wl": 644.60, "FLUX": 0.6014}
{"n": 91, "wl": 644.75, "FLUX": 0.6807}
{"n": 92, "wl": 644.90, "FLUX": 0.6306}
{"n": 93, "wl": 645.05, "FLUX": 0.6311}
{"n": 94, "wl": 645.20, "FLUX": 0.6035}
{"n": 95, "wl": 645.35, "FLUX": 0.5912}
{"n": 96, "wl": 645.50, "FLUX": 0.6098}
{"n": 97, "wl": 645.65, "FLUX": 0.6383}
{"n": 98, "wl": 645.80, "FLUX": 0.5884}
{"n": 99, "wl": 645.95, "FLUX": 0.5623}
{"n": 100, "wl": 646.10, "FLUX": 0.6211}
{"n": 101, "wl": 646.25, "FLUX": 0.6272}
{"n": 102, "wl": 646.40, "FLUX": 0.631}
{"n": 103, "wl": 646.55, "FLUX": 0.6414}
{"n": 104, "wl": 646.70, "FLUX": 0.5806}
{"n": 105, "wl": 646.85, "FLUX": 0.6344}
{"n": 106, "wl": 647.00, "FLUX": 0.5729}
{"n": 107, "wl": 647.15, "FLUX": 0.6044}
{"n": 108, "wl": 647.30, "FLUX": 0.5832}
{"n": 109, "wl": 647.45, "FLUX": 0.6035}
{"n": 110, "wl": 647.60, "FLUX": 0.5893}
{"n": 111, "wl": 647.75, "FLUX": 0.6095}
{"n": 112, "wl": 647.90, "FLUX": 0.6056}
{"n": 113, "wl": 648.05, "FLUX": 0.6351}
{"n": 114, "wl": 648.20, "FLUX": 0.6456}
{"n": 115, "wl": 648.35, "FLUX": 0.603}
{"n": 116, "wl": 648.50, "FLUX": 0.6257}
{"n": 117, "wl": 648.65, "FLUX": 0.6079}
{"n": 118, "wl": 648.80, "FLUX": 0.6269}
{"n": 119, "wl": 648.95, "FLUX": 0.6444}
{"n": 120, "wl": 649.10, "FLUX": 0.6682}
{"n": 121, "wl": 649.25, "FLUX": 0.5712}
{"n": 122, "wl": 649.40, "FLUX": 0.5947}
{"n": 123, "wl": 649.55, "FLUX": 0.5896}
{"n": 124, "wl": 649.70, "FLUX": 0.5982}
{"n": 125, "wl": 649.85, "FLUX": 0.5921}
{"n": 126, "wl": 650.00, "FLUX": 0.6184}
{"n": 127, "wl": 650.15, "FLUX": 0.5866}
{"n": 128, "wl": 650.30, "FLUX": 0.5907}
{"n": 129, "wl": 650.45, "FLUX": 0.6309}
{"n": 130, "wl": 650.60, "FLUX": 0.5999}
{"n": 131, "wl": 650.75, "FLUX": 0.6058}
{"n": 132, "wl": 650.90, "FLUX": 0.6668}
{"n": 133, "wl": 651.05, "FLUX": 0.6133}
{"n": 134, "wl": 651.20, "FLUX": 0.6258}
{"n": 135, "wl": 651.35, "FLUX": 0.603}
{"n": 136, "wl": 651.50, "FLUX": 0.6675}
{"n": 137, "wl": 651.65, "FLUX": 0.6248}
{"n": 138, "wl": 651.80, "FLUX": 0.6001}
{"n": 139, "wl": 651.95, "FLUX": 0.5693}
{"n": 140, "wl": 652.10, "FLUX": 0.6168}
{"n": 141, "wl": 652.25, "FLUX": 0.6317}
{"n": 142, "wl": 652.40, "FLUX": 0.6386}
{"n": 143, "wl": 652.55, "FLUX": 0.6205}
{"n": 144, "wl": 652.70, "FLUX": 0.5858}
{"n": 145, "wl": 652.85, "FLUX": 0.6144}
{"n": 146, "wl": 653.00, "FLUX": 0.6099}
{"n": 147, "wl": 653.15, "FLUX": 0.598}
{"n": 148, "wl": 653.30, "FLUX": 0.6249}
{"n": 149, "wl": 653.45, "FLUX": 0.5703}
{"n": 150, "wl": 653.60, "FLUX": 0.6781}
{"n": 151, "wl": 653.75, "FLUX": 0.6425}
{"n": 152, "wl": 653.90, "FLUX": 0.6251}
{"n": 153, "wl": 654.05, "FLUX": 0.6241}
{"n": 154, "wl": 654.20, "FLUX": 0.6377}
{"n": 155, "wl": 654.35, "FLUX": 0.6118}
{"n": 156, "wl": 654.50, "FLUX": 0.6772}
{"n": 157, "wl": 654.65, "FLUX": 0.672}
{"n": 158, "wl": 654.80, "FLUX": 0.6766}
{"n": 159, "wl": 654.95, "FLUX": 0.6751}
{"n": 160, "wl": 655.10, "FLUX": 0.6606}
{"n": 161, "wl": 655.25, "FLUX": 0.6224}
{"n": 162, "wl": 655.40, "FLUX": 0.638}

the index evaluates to 1.1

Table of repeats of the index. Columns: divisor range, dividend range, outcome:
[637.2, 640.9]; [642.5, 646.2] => 1.02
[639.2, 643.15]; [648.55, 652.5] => 1.04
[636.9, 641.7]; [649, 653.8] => 1.04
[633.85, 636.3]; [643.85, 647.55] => 1.05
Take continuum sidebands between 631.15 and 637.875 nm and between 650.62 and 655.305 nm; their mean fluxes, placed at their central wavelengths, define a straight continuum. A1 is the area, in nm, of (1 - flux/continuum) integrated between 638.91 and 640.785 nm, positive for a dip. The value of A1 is 0.02 nm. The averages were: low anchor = 0.597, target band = 0.6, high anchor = 0.628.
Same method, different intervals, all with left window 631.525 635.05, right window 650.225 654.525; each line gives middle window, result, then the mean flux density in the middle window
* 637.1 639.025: -0.029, 0.612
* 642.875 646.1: 0.008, 0.609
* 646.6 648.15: 0.028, 0.603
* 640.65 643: -0.037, 0.617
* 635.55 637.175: 0.003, 0.6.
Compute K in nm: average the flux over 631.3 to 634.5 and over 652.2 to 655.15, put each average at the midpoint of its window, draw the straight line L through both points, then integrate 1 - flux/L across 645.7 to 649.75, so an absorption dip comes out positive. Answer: 0.083 nm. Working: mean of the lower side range 0.596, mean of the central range 0.61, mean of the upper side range 0.634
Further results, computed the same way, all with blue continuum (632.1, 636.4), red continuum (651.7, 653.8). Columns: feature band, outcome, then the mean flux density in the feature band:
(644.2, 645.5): -0.02 nm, 0.615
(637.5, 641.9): -0.07 nm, 0.611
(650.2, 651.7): -0.02 nm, 0.622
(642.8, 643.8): -0.01 nm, 0.611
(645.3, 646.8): -0.01 nm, 0.61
